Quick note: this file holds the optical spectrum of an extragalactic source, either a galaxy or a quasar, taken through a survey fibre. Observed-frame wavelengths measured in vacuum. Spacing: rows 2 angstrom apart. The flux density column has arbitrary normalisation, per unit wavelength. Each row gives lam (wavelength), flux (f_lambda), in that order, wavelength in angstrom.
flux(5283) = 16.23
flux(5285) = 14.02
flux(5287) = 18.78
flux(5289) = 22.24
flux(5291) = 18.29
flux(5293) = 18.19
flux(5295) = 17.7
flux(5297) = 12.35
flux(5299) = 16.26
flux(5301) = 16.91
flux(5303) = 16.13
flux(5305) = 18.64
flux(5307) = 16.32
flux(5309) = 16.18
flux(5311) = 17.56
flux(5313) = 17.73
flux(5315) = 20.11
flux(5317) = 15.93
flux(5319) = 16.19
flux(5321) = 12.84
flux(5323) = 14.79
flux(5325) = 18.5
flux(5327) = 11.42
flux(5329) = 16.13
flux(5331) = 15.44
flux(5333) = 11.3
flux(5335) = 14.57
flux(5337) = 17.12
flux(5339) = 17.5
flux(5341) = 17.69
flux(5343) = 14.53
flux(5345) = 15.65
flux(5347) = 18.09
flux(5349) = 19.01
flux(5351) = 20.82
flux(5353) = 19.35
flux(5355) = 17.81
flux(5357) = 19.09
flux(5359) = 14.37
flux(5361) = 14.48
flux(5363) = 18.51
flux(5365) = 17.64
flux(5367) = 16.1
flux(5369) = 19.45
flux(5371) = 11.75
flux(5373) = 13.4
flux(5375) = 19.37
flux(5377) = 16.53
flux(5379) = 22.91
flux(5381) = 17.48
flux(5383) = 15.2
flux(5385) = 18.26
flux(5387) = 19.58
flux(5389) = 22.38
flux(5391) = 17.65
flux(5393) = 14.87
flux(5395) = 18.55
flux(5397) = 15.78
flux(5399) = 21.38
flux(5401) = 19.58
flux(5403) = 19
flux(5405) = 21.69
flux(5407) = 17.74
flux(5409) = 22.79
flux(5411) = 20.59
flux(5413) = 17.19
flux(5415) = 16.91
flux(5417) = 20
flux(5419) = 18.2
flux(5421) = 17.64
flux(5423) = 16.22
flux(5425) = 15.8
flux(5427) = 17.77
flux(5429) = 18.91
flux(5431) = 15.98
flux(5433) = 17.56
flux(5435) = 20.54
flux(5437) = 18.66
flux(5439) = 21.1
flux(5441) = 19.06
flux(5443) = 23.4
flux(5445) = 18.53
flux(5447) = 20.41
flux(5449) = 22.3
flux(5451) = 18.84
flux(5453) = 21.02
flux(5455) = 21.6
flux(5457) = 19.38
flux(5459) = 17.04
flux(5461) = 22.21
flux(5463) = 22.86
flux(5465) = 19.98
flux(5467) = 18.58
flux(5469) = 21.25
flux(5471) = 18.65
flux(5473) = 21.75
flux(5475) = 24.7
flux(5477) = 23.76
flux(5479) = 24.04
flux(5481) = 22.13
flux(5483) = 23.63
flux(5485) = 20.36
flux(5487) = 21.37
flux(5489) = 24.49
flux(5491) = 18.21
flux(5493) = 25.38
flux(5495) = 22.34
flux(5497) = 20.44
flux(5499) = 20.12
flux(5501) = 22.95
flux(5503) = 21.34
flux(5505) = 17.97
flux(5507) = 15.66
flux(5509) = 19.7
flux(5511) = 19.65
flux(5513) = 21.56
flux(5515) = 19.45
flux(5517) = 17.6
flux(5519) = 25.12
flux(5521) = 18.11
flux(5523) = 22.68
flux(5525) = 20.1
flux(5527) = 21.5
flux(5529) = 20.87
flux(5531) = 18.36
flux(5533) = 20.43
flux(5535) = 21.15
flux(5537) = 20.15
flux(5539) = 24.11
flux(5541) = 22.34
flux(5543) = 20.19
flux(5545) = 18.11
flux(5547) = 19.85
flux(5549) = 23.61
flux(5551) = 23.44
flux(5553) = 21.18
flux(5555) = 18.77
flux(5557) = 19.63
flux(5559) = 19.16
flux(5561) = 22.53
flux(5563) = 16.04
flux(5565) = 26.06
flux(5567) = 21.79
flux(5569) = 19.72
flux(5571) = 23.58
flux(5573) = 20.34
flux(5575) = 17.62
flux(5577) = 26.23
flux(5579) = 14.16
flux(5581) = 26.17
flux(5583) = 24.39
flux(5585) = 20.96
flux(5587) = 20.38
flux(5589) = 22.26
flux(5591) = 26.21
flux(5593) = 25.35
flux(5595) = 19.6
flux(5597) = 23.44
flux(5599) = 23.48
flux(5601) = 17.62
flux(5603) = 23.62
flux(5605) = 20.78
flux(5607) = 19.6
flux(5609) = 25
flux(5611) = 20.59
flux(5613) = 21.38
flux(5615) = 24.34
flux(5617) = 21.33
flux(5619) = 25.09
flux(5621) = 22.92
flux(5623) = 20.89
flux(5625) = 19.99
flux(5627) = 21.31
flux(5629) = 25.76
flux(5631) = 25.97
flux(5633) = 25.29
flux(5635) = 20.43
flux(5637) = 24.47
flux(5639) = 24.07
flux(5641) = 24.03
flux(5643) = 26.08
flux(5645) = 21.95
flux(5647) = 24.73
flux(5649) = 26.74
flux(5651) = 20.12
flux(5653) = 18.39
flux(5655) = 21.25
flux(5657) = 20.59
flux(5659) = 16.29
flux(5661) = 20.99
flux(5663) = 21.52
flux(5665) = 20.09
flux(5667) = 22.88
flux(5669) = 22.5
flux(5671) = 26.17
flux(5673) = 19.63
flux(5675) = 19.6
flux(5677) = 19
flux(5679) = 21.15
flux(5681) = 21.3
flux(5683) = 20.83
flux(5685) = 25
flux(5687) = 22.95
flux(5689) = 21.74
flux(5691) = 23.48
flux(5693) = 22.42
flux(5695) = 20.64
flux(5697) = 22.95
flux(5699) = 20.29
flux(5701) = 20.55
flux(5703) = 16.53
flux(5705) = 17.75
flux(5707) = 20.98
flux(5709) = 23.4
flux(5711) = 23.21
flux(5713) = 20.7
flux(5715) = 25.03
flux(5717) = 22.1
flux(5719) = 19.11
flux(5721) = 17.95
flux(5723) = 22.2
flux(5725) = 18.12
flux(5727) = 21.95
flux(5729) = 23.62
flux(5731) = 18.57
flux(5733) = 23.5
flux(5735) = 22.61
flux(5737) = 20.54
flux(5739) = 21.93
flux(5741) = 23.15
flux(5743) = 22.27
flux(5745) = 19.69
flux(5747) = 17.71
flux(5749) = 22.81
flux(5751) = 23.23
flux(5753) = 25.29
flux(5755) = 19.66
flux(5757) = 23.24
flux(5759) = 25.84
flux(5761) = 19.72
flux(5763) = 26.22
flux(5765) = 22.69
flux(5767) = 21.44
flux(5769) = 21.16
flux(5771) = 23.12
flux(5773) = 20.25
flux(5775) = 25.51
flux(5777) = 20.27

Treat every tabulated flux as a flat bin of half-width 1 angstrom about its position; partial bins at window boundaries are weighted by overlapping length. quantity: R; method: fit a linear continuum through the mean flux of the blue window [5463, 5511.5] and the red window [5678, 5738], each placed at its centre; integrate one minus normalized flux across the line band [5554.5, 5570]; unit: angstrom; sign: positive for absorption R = 0.6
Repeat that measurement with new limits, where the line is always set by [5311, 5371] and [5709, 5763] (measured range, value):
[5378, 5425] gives -3.64 angstrom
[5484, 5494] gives -1.86 angstrom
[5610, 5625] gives -1.47 angstrom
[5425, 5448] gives -1.65 angstrom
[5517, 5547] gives -2.68 angstrom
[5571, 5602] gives -3.31 angstrom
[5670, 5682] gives -0.08 angstrom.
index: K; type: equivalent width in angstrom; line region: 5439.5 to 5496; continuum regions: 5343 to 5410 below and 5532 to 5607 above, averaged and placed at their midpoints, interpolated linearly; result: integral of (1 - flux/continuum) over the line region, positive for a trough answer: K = -4.8 angstrom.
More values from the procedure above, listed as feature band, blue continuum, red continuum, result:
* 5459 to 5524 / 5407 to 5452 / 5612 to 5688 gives -4.0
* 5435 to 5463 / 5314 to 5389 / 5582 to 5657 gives -2.1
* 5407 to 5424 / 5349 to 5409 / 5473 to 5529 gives 0.3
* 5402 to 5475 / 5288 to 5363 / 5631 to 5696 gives -4.0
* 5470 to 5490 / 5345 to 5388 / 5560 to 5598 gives -2.6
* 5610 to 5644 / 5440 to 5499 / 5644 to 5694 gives -2.5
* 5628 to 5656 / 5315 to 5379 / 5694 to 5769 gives -4.4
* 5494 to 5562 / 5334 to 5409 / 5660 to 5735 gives -3.8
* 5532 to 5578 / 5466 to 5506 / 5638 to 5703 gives 1.2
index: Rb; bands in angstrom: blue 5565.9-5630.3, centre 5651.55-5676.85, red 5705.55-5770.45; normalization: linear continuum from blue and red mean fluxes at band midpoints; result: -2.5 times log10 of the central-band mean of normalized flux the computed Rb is 0.06 mag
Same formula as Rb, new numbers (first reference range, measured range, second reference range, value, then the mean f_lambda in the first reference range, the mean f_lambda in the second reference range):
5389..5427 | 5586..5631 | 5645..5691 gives -0.08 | 18.5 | 21.6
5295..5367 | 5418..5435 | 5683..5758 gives 0.02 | 16.5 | 21.5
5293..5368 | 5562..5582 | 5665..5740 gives -0.08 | 16.5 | 21.4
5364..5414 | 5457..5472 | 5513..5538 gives -0.03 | 18.3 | 20.5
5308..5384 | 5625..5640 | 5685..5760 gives -0.16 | 16.6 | 21.6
